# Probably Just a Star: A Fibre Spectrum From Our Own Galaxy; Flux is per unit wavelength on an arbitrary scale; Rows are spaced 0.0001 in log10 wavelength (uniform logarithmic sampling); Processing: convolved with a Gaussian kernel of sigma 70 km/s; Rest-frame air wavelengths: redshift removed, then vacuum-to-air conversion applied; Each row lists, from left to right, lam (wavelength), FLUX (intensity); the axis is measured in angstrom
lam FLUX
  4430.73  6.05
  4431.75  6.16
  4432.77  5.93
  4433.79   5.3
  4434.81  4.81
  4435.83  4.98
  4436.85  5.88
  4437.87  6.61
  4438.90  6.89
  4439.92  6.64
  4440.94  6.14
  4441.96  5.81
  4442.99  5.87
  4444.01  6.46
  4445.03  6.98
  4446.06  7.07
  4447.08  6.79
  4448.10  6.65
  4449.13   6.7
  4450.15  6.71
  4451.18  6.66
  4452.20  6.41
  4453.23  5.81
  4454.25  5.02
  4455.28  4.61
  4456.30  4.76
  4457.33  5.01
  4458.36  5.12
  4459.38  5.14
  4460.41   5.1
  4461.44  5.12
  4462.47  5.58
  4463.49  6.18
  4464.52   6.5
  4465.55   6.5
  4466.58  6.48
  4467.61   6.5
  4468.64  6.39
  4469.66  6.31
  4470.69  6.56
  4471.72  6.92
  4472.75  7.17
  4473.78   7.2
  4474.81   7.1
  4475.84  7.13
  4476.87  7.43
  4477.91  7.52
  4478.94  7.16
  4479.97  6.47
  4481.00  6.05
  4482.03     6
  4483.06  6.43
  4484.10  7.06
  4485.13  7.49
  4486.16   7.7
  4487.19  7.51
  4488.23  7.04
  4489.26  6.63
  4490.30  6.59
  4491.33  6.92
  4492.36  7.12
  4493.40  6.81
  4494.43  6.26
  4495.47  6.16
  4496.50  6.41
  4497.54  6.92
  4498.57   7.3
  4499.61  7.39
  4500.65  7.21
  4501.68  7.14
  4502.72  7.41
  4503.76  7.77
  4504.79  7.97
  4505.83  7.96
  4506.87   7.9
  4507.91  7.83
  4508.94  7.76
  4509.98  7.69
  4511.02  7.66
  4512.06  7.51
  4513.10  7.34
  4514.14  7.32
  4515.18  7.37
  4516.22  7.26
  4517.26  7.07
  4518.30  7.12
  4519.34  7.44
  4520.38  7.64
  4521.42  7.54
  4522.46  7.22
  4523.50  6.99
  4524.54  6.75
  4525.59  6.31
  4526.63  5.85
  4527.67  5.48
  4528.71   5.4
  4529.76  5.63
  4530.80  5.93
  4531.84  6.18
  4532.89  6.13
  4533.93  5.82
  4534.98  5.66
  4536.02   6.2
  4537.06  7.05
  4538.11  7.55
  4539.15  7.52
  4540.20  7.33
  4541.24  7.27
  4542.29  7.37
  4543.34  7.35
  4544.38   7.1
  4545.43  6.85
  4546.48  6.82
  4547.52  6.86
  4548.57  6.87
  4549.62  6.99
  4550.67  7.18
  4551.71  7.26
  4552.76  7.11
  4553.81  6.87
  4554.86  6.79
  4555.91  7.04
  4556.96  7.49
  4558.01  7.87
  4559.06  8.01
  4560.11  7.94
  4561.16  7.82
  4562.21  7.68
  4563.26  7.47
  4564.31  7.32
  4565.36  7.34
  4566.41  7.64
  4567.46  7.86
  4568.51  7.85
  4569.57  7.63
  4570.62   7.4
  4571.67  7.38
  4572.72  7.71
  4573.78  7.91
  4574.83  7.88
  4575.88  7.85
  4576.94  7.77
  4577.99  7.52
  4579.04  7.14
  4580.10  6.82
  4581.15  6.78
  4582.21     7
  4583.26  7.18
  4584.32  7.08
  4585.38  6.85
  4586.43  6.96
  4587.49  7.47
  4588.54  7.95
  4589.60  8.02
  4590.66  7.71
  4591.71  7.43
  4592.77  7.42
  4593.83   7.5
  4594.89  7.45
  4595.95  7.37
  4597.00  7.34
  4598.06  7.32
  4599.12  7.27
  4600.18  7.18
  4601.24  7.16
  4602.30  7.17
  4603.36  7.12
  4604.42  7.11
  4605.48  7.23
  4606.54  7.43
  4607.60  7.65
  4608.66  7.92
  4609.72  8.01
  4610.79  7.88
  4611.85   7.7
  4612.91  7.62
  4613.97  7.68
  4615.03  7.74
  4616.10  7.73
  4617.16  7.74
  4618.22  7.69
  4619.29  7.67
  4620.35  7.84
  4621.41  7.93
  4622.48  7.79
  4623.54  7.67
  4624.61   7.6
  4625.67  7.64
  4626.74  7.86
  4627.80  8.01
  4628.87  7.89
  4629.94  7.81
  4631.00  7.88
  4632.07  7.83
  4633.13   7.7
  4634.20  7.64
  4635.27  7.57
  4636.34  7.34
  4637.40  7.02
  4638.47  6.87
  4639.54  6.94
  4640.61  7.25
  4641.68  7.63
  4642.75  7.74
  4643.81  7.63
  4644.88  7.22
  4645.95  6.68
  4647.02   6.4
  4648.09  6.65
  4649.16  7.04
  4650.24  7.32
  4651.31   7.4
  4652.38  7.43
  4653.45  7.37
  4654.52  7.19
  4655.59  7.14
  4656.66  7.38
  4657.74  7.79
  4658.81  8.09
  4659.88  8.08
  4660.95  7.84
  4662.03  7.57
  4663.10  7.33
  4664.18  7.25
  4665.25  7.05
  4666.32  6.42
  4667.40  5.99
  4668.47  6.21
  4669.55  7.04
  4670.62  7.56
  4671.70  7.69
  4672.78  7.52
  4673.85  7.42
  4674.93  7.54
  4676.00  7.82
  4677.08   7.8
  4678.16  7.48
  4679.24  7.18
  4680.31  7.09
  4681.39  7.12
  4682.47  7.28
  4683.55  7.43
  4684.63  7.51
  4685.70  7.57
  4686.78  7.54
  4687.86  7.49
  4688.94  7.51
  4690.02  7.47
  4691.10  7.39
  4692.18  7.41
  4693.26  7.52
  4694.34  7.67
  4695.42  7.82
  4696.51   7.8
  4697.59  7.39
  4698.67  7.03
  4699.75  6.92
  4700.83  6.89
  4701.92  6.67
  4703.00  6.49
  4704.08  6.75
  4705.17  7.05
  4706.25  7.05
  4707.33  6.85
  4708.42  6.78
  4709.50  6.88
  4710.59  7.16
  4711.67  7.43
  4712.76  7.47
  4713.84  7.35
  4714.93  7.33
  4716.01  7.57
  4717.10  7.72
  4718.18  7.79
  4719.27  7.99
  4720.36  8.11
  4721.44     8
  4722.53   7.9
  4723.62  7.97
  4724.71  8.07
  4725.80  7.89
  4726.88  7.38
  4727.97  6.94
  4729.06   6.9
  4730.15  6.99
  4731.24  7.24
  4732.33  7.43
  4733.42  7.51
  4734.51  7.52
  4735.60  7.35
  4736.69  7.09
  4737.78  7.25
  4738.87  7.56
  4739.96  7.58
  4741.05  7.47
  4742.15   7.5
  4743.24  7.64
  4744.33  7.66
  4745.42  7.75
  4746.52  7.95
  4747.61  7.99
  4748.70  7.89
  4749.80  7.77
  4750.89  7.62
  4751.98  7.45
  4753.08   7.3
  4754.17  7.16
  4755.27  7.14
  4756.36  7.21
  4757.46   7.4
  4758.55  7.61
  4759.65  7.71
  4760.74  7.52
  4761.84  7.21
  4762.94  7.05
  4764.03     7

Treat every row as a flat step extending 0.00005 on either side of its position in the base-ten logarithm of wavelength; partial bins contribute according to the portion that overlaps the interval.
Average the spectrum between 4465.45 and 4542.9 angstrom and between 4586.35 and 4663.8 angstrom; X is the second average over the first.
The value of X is 1.08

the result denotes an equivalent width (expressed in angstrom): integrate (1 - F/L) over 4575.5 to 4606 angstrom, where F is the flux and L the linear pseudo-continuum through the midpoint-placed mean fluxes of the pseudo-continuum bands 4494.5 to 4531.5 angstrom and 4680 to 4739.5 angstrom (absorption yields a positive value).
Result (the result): -0.6 angstrom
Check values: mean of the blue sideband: 7.06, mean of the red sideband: 7.37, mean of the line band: 7.31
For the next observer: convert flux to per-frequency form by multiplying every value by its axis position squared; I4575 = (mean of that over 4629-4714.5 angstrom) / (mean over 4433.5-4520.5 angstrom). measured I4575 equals 1.19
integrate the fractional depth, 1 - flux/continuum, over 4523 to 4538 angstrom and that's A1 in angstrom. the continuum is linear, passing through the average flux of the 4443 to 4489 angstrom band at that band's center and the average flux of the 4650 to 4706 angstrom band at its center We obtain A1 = 1.2 angstrom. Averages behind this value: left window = 6.42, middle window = 6.14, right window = 7.32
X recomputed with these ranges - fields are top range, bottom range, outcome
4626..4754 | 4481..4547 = 1.06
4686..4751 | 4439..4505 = 1.14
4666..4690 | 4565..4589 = 0.98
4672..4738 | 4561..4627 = 0.98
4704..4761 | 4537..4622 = 1.01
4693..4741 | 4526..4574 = 1.05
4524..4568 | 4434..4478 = 1.12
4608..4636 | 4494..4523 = 1.06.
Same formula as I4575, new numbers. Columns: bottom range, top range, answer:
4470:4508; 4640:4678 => 1.11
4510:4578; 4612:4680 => 1.09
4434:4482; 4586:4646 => 1.30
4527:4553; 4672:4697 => 1.20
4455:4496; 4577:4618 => 1.21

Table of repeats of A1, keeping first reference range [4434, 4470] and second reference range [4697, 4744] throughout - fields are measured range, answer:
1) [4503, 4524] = -4.0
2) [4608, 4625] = -2.3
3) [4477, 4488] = -1.4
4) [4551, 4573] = -3.2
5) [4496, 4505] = -1.5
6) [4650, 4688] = -1.4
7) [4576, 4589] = -1.1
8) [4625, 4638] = -1.5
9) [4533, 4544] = -0.8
